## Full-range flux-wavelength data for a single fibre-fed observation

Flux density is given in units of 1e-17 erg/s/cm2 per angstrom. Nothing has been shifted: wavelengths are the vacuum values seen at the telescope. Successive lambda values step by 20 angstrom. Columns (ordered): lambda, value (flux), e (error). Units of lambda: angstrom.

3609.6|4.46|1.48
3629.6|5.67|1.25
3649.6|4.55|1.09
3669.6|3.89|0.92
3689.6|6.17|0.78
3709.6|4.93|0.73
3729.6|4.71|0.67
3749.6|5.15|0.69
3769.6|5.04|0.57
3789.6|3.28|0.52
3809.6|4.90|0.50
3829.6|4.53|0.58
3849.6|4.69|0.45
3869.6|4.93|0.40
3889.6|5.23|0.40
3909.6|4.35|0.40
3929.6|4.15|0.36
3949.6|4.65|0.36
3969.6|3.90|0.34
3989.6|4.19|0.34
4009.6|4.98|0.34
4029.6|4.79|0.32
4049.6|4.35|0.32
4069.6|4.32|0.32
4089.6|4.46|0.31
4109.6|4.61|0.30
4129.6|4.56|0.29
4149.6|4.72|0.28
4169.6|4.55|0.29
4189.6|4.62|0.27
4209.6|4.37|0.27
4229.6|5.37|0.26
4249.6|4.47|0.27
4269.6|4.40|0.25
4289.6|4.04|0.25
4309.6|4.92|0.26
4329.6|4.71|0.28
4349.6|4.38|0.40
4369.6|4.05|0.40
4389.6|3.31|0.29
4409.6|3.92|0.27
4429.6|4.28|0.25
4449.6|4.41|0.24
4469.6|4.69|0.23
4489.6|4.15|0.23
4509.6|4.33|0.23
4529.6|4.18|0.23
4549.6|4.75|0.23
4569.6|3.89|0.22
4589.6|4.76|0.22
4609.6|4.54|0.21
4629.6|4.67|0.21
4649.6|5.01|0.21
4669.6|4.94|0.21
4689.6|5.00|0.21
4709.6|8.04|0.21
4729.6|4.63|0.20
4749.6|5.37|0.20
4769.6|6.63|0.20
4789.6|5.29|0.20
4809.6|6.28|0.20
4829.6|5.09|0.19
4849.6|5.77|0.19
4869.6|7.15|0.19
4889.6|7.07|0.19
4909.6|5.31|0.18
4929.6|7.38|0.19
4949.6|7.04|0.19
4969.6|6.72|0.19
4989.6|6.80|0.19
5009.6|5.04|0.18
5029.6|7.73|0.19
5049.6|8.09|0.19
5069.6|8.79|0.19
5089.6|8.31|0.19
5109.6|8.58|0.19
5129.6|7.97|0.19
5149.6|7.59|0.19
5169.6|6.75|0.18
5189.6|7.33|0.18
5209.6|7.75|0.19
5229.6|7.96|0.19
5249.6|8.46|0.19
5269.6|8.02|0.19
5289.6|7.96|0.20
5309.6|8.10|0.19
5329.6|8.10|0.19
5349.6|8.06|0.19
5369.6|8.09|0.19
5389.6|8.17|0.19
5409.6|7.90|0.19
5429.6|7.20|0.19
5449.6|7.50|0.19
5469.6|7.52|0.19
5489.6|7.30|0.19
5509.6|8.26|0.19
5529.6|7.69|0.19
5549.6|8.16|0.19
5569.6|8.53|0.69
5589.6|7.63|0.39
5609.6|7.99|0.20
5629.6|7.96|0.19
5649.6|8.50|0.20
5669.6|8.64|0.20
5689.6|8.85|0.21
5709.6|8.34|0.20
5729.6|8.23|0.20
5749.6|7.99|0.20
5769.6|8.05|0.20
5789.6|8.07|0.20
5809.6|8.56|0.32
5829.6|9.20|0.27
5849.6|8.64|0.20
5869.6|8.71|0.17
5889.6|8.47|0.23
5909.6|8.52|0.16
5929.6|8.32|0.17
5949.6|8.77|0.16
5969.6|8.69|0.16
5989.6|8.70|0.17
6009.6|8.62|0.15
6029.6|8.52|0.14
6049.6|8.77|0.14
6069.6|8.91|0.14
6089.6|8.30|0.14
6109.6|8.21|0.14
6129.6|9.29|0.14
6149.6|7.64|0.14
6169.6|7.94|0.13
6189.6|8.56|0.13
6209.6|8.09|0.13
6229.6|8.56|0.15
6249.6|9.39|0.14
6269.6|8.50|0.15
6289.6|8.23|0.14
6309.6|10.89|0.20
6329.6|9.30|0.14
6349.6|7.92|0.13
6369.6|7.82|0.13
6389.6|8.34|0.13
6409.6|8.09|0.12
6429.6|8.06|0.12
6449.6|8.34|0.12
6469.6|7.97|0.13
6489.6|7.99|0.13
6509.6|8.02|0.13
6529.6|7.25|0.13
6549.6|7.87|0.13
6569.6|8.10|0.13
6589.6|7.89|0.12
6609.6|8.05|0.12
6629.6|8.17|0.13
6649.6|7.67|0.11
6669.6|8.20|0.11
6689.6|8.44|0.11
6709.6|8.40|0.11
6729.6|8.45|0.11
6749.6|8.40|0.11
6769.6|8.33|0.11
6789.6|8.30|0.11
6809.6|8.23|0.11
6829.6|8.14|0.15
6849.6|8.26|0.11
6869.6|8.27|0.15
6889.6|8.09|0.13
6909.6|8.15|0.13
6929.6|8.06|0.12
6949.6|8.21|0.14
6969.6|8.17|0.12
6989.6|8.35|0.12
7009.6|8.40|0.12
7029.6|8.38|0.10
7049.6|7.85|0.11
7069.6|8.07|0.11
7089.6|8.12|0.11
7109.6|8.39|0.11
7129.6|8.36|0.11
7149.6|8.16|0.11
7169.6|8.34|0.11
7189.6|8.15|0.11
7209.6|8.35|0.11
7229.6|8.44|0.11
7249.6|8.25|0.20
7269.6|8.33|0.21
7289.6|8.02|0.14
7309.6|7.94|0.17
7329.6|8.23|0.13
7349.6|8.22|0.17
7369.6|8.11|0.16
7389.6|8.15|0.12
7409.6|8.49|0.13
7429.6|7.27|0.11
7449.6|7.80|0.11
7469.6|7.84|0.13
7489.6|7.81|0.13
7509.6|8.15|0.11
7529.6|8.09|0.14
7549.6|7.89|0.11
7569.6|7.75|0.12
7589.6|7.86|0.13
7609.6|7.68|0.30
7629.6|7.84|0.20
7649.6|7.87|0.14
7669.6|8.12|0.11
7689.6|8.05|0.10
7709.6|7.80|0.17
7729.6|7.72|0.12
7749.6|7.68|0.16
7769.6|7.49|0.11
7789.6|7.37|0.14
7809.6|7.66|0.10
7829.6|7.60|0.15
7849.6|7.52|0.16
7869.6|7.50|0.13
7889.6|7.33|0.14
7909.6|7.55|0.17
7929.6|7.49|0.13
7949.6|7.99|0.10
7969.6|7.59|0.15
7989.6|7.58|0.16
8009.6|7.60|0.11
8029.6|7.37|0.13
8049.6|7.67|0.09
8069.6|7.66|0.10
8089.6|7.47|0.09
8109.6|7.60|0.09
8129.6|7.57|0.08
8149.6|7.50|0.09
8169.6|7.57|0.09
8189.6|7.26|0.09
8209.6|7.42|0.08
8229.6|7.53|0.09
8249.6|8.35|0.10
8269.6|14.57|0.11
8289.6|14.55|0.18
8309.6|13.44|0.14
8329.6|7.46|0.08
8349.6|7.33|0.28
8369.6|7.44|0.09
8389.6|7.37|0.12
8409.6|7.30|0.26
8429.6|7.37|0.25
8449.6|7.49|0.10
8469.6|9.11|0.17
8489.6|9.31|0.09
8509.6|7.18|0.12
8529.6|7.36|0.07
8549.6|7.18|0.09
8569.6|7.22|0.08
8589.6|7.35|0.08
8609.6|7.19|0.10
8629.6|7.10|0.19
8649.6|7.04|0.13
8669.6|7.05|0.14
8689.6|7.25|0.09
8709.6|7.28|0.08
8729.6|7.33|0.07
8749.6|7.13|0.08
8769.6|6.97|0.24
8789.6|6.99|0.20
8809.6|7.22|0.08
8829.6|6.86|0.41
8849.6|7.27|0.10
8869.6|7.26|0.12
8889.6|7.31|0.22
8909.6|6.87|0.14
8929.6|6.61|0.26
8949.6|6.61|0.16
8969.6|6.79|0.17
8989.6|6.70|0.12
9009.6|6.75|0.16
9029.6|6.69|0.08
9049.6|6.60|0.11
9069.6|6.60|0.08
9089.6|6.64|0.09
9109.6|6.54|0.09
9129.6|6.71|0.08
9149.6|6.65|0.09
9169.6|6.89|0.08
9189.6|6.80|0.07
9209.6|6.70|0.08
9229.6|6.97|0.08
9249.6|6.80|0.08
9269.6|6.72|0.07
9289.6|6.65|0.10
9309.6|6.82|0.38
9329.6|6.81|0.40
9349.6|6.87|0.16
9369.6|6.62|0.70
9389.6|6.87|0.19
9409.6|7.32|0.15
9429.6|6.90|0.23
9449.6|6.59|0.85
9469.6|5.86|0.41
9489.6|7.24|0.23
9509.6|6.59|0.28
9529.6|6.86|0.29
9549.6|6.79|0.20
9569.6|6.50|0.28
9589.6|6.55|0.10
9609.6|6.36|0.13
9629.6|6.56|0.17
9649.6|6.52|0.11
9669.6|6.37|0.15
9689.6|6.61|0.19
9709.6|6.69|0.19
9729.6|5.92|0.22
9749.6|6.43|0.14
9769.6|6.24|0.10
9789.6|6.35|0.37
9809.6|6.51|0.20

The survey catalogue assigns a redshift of 0.261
